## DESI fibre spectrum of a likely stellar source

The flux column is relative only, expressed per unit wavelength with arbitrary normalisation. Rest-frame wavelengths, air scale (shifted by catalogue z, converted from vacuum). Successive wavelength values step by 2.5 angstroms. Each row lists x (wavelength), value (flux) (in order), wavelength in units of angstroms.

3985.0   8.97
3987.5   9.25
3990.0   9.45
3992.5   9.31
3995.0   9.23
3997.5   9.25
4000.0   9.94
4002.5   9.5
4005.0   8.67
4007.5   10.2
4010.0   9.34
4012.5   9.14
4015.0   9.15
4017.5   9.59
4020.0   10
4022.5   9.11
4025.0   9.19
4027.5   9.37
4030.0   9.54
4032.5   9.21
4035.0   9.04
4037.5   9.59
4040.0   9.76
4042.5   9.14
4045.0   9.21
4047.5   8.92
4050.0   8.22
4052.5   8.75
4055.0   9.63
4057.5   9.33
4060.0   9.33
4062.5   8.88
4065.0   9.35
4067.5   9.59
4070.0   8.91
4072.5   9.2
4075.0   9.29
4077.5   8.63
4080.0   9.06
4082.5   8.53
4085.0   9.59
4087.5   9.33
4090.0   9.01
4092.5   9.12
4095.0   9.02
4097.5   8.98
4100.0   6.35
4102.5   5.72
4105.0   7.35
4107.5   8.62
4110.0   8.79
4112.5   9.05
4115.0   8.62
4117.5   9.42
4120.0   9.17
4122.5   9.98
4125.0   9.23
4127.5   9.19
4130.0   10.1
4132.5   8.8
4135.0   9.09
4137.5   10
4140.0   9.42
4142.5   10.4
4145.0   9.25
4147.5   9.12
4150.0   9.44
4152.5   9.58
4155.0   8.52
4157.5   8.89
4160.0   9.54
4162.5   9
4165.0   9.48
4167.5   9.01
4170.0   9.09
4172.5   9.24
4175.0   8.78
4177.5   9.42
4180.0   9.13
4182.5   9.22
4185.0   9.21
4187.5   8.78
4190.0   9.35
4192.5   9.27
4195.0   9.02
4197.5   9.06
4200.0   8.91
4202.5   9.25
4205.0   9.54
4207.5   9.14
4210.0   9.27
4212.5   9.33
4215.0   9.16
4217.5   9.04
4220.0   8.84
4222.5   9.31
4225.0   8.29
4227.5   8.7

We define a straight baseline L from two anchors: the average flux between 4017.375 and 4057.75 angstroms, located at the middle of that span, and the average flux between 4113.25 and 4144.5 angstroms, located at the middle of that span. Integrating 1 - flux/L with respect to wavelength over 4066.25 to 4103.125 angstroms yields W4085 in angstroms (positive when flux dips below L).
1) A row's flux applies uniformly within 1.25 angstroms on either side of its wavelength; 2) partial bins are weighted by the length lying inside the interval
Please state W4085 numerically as 2.4 angstroms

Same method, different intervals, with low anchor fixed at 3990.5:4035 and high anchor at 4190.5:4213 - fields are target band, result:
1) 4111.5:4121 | 0.2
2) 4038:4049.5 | 0.2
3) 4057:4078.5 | 0.4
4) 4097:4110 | 2.6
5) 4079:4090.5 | 0.3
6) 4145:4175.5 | 0.3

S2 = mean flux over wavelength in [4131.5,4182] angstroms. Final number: 9.26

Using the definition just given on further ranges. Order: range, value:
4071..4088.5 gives 9.08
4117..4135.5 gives 9.38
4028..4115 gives 8.88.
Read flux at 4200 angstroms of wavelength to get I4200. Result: 8.91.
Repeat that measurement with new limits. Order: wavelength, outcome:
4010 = 9.34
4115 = 8.62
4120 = 9.17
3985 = 8.97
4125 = 9.23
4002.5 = 9.5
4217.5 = 9.04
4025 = 9.19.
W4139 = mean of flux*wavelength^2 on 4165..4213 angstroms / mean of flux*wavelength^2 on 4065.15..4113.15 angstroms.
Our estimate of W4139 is 1.11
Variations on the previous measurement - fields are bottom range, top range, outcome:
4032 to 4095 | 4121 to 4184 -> 1.06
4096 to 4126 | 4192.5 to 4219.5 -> 1.14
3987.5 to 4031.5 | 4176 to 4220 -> 1.07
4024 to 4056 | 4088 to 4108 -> 0.90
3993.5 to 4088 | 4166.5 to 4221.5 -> 1.06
